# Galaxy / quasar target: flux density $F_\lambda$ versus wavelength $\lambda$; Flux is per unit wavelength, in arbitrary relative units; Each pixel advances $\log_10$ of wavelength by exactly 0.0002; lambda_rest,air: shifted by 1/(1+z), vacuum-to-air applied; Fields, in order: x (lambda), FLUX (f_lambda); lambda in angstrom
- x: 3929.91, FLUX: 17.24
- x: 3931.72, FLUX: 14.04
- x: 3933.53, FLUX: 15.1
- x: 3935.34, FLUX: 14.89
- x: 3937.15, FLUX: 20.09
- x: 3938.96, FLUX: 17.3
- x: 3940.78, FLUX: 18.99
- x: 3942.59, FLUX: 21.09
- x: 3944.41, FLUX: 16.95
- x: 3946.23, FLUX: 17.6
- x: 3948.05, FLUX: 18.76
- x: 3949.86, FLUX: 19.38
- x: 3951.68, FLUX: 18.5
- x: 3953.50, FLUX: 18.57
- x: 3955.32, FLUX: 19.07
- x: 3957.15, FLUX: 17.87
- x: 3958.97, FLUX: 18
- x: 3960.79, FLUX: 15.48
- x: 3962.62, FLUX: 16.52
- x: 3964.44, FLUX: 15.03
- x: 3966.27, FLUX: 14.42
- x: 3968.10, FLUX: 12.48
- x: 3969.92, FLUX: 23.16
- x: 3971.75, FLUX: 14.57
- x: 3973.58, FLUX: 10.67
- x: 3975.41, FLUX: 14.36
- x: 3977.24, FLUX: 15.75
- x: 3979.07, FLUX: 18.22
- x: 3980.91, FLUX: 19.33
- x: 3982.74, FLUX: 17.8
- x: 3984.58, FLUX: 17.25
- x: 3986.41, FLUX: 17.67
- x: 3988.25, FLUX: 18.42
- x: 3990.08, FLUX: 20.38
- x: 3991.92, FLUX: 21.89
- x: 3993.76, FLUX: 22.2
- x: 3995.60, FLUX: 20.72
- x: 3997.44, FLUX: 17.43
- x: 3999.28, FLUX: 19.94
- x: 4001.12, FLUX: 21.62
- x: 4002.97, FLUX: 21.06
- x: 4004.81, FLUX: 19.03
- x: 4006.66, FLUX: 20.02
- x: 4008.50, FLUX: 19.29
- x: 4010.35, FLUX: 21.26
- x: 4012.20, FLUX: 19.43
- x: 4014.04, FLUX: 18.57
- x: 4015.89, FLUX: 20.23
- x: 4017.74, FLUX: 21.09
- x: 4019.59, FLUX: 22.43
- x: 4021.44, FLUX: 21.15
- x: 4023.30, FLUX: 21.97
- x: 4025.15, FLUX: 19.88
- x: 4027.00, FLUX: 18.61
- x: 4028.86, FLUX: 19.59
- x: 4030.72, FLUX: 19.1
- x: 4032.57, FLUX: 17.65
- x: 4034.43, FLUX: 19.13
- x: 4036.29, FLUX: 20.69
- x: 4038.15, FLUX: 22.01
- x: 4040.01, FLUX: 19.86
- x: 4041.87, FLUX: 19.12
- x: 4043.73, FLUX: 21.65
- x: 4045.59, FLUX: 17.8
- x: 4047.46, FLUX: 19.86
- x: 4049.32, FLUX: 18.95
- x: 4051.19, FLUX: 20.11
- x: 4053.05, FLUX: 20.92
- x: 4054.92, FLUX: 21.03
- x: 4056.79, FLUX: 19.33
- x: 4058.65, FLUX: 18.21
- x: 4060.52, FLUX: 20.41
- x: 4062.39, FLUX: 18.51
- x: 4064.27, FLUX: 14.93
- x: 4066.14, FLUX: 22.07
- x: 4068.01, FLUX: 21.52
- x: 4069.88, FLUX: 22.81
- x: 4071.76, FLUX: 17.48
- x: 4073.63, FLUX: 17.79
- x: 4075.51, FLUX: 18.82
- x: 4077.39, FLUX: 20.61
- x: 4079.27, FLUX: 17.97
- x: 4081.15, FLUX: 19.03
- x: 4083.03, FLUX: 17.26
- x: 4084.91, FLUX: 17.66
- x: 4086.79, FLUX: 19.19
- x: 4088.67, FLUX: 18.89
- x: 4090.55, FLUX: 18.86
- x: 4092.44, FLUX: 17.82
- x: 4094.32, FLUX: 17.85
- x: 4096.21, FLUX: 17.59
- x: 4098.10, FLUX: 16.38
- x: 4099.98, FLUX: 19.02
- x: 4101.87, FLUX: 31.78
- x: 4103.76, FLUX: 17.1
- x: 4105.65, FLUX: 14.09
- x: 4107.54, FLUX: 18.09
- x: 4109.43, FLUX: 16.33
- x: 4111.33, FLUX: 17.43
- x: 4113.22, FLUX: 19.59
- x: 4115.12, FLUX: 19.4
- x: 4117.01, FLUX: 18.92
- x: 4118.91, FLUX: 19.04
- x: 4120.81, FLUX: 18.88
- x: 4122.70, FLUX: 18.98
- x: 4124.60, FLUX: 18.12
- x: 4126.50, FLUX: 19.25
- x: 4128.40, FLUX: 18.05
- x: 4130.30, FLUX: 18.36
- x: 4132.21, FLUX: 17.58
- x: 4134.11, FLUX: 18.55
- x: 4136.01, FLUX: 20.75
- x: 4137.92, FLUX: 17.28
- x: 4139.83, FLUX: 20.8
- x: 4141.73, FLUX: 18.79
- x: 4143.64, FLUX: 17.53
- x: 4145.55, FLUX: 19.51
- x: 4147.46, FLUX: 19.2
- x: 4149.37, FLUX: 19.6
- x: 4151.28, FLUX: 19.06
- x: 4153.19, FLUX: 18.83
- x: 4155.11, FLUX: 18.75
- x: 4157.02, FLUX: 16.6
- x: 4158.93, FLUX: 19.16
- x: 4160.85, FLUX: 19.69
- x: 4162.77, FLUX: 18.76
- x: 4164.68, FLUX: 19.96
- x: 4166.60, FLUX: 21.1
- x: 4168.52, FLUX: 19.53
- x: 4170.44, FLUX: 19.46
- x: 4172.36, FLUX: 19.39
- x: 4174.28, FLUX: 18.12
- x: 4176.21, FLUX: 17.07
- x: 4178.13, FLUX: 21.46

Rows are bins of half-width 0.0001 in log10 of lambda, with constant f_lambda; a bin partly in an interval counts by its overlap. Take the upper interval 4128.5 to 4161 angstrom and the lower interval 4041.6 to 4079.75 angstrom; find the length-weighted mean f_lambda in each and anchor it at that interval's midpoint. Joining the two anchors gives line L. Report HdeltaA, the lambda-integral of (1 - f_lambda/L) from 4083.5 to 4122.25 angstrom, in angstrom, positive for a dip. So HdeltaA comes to 1.0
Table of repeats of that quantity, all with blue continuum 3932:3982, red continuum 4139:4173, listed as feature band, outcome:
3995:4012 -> -2.3 angstrom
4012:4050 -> -4.4 angstrom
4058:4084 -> -1.2 angstrom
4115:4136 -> 0.2 angstrom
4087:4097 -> 0.1 angstrom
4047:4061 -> -1.3 angstrom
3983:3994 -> -1.2 angstrom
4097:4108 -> -0.5 angstrom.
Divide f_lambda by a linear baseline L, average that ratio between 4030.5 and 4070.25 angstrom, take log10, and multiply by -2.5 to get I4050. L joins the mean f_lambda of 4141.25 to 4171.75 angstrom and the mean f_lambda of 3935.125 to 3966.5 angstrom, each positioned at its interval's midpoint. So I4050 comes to -0.08 mag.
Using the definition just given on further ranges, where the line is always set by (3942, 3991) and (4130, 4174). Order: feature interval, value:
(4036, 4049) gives -0.12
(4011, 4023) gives -0.16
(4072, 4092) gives -0.01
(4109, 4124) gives 0.00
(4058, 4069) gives -0.06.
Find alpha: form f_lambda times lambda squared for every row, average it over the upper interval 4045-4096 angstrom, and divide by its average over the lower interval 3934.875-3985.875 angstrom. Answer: 1.17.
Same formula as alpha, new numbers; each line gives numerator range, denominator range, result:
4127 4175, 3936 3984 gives 1.21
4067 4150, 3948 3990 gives 1.19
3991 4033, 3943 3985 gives 1.22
